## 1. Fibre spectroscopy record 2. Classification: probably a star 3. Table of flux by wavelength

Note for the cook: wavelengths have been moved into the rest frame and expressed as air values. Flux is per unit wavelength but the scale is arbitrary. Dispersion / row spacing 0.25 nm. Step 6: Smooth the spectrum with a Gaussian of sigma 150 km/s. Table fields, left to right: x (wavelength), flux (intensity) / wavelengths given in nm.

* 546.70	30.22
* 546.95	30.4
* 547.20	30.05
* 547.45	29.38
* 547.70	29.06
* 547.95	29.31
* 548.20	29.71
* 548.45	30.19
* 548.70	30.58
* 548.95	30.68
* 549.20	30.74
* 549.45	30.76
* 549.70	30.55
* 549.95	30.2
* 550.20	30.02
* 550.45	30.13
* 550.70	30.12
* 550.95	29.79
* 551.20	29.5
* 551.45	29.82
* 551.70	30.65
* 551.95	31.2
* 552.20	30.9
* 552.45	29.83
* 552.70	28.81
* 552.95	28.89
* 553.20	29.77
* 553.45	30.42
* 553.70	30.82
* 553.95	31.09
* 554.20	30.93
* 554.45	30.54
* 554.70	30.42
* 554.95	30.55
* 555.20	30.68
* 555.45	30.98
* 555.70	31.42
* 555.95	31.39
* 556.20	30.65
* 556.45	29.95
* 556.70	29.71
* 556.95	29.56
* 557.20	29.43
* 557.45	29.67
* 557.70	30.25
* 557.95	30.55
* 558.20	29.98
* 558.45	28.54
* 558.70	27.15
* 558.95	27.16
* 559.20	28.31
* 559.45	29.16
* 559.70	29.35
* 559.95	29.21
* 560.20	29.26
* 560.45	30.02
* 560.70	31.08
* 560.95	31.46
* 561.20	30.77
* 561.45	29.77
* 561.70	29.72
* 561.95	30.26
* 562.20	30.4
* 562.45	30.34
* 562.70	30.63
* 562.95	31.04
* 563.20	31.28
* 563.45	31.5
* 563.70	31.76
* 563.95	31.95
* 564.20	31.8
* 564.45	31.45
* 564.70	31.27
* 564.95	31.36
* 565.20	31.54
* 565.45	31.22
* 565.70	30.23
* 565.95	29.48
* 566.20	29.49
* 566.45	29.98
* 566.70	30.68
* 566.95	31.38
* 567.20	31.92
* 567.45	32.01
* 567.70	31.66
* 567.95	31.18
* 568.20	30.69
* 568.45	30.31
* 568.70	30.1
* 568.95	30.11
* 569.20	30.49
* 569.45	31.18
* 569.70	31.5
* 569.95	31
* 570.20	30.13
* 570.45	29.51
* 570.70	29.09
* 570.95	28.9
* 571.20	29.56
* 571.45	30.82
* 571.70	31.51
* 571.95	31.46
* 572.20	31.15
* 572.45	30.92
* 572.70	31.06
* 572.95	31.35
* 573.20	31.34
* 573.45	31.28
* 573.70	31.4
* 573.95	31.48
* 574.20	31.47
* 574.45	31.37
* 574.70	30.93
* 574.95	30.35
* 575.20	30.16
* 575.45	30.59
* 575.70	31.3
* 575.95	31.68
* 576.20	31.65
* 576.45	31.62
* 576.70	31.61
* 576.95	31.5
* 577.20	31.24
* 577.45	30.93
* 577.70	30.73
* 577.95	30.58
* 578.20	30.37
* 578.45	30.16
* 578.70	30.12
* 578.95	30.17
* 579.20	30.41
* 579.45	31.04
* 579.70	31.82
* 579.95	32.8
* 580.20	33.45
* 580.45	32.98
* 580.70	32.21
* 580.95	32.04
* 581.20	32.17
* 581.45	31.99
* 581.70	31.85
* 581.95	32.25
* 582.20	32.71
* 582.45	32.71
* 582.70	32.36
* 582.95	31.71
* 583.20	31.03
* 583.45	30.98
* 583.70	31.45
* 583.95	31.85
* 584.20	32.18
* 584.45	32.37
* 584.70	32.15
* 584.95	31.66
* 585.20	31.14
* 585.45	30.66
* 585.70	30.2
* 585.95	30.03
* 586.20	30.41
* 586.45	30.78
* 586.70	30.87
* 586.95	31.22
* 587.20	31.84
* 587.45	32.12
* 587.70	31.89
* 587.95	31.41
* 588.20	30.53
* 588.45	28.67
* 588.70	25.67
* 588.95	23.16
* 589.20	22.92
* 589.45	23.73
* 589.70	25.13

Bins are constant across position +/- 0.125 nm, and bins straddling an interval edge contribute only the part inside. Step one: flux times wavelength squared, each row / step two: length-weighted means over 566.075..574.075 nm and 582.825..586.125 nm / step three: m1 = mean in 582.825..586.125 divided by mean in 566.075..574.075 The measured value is 1.1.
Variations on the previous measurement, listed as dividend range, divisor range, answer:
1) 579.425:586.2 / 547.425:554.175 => 1.18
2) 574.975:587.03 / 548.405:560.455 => 1.15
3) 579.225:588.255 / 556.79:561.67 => 1.17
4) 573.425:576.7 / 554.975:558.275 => 1.10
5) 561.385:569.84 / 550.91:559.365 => 1.07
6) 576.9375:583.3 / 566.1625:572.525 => 1.07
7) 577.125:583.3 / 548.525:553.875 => 1.16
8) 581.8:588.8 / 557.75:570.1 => 1.10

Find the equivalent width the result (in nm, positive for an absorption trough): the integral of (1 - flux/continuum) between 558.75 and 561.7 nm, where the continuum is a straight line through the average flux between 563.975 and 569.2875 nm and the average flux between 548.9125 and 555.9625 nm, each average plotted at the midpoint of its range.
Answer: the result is 0.108 nm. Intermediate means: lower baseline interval 30.4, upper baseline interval 30.9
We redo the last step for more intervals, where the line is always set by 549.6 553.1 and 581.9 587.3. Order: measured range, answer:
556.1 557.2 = 0.013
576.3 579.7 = 0.036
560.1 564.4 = -0.041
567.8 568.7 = 0.003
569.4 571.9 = 0.043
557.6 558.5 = 0.012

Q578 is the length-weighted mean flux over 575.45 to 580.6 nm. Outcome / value 31.3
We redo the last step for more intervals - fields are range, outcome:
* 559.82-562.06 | 30.2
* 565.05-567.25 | 30.6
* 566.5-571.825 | 30.6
